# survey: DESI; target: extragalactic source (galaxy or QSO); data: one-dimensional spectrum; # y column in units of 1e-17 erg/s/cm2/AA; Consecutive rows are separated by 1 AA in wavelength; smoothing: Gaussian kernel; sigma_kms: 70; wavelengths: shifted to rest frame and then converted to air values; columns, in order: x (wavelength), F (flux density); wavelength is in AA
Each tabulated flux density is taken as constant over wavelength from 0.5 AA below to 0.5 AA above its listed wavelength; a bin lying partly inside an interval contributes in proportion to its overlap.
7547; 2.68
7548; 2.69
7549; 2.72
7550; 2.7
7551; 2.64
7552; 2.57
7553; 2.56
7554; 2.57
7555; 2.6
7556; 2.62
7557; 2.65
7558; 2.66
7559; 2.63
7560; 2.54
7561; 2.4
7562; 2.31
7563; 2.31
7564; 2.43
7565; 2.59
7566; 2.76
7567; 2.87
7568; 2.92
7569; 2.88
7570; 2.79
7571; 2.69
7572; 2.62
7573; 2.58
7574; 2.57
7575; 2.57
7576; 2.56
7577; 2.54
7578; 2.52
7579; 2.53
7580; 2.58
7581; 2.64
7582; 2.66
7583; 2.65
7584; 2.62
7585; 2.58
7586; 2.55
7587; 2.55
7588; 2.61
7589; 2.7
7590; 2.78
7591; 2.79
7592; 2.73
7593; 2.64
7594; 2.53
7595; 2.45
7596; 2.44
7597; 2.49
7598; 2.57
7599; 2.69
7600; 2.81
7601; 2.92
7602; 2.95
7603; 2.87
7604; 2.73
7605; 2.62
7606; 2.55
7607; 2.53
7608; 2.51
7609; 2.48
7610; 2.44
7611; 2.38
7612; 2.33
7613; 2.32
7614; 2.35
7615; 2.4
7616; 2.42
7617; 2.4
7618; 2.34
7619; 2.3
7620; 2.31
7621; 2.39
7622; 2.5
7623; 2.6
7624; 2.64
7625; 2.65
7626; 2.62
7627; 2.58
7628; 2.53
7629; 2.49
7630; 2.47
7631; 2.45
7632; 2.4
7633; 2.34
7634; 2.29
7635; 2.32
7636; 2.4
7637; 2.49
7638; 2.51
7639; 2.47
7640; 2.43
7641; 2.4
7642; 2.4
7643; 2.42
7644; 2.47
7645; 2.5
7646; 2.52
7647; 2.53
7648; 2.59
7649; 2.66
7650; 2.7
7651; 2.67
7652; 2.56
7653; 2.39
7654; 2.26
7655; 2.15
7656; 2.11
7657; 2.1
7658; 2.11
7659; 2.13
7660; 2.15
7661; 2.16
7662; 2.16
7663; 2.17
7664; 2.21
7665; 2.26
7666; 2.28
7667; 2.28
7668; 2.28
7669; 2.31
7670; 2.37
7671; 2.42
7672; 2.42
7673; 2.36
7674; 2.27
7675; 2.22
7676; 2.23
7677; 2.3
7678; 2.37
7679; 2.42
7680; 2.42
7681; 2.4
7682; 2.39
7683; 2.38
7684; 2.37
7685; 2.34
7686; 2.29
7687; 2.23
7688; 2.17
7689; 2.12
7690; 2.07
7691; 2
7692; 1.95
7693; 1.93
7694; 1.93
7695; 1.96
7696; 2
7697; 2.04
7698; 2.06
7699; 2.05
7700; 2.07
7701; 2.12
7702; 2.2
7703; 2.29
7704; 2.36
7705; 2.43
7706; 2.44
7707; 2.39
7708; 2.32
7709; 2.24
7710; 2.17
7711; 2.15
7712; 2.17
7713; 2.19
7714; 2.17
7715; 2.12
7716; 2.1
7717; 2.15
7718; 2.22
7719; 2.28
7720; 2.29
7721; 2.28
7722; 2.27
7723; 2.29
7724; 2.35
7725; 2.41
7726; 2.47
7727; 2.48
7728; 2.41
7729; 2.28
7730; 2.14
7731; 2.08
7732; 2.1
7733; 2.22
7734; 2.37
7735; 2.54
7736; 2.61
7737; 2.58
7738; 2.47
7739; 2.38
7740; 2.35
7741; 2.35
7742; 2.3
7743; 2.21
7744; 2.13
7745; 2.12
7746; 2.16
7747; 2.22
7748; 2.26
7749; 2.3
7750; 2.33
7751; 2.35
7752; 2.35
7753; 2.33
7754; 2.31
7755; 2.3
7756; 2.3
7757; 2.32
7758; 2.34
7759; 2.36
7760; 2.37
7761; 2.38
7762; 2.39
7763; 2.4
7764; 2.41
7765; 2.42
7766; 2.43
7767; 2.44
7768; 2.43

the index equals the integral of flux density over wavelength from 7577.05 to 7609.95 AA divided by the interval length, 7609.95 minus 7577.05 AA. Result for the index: 2.63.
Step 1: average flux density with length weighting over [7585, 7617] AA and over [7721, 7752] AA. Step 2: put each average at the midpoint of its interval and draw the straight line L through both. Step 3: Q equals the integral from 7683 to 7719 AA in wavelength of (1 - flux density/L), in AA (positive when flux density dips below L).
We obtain 3.3 AA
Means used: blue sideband 2.58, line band 2.17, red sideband 2.32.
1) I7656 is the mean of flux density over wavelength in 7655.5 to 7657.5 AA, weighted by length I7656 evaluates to 2.1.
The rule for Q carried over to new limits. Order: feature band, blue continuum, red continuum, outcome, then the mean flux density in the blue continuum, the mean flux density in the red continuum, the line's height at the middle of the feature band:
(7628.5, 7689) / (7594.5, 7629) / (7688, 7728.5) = 0.4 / 2.53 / 2.2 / 2.37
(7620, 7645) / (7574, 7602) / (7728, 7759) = 0.7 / 2.62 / 2.31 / 2.53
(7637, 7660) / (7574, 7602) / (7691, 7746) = 0.3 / 2.62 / 2.24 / 2.44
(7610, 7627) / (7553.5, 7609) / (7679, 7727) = 0.4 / 2.63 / 2.22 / 2.5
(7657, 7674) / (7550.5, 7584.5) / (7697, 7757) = 1.1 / 2.61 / 2.28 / 2.4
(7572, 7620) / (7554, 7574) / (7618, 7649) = -0.3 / 2.62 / 2.47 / 2.55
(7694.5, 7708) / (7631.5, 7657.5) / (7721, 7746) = 1.0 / 2.43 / 2.33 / 2.36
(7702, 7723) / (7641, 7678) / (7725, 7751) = 0.7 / 2.34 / 2.32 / 2.32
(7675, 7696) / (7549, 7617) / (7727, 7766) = 1.9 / 2.6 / 2.33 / 2.43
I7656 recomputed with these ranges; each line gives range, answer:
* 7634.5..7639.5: 2.44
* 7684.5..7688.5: 2.26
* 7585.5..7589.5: 2.6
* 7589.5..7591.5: 2.79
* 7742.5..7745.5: 2.15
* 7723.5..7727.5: 2.43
